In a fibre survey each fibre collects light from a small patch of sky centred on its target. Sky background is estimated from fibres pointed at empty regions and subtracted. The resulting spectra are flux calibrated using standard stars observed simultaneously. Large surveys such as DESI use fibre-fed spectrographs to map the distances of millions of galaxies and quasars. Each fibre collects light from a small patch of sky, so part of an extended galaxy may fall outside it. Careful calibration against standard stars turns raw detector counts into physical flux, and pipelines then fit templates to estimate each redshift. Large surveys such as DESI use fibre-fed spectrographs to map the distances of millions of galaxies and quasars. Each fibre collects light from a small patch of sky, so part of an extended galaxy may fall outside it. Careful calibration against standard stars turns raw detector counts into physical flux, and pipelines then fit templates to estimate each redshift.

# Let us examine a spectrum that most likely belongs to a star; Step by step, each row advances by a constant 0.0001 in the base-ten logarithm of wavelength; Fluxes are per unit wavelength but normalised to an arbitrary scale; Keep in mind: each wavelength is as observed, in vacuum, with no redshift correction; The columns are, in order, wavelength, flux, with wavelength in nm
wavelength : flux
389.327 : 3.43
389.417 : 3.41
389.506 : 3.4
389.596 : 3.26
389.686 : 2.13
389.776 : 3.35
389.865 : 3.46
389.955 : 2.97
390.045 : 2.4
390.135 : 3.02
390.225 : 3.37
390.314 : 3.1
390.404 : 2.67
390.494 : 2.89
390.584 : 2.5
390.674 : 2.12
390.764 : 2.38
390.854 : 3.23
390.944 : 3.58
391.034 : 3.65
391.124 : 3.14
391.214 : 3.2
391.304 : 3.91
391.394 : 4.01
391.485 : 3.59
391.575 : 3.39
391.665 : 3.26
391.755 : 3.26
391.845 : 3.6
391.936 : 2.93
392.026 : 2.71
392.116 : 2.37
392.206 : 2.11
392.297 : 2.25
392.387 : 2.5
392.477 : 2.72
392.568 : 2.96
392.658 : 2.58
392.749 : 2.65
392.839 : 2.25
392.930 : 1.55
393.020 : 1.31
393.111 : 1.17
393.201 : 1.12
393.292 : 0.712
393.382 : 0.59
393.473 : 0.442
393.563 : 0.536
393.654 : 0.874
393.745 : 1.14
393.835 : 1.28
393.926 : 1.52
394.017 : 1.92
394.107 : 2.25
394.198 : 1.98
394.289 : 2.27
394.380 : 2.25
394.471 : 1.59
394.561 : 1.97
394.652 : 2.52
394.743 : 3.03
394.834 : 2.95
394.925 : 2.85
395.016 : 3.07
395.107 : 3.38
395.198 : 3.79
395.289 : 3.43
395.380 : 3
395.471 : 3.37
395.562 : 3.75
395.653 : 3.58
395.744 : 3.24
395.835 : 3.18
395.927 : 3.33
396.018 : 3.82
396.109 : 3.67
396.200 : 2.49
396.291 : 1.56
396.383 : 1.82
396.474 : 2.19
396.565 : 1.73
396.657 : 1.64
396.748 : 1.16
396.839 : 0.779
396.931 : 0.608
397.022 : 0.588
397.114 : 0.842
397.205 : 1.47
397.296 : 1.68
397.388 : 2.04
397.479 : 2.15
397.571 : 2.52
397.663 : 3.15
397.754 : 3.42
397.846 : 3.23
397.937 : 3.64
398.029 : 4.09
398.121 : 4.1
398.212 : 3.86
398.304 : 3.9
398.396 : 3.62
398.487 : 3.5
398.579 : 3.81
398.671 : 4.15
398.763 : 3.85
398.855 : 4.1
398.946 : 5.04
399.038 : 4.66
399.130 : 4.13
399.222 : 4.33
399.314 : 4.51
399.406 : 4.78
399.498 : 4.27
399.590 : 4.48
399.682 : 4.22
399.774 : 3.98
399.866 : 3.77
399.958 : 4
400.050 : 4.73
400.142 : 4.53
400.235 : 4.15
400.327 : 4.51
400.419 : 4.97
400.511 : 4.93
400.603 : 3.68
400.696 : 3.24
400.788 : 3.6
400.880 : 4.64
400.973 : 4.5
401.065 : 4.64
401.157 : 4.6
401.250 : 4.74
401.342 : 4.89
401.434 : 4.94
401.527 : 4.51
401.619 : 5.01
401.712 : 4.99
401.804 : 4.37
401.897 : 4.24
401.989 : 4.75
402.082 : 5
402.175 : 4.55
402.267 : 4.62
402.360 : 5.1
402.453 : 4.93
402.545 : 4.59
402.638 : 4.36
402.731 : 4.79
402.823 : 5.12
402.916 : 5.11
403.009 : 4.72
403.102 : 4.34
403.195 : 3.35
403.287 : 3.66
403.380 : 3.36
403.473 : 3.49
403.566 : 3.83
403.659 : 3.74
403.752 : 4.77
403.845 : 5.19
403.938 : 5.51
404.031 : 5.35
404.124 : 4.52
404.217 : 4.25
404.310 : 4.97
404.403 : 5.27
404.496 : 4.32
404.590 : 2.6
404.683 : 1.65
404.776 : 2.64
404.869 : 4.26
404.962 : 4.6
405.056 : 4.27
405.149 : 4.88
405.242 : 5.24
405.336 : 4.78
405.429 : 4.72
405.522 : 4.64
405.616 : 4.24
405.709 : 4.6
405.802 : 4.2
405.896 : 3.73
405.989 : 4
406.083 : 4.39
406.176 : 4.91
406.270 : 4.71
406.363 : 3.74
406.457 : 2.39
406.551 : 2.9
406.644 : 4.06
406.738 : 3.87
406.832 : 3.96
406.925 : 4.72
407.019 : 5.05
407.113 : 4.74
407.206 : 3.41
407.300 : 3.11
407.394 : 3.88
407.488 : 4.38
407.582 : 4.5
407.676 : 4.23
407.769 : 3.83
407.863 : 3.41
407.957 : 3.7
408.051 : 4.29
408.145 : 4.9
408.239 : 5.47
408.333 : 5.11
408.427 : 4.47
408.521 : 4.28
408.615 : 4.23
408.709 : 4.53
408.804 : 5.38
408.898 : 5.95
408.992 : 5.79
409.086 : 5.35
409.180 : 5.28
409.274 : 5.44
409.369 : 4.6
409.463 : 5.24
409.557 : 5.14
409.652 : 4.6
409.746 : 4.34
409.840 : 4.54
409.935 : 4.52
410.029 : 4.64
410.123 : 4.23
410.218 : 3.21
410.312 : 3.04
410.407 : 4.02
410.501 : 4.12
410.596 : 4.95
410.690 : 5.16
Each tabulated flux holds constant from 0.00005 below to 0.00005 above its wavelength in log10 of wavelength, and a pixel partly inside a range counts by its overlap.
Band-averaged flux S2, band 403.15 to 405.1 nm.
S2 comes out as 4.08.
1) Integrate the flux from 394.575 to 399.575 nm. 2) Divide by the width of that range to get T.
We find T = 3.07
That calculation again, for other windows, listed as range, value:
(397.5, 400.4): 4.03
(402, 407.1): 4.31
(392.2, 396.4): 2.31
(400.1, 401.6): 4.45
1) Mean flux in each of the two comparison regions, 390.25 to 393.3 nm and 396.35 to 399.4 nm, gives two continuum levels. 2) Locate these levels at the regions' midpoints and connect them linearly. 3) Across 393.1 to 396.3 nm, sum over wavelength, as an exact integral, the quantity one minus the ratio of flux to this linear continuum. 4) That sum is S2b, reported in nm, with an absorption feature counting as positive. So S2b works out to 0.56 nm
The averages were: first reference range 2.71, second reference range 2.95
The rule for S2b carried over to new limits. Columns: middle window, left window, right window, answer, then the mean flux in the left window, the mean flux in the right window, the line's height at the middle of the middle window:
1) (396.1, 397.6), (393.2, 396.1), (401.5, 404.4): 0.66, 2.37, 4.56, 2.95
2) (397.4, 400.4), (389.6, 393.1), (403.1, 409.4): -0.29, 2.86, 4.32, 3.6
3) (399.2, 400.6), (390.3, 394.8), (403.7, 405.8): -0.31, 2.35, 4.42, 3.59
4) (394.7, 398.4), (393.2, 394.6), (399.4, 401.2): -0.34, 1.41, 4.3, 2.61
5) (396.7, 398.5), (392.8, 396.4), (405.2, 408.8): 0.19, 2.27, 4.26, 2.75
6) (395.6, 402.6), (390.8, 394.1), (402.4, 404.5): 0.06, 2.33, 4.51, 3.65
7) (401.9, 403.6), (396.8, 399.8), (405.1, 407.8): -0.28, 3.32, 4.2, 3.8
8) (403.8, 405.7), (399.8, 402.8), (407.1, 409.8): 0.07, 4.53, 4.61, 4.57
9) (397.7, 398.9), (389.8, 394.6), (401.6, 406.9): -0.15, 2.4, 4.32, 3.37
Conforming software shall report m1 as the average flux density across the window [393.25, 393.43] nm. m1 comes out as 0.648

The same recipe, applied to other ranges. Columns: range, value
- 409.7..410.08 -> 4.51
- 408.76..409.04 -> 5.72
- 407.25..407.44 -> 3.48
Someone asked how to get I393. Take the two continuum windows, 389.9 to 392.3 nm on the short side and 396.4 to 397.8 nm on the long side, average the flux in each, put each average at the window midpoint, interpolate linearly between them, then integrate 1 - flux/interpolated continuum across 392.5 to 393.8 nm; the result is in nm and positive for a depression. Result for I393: 0.59 nm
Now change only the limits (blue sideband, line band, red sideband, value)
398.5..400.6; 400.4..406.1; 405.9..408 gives -0.338 nm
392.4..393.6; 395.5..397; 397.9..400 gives 0.264 nm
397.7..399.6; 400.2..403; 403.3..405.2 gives -0.333 nm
